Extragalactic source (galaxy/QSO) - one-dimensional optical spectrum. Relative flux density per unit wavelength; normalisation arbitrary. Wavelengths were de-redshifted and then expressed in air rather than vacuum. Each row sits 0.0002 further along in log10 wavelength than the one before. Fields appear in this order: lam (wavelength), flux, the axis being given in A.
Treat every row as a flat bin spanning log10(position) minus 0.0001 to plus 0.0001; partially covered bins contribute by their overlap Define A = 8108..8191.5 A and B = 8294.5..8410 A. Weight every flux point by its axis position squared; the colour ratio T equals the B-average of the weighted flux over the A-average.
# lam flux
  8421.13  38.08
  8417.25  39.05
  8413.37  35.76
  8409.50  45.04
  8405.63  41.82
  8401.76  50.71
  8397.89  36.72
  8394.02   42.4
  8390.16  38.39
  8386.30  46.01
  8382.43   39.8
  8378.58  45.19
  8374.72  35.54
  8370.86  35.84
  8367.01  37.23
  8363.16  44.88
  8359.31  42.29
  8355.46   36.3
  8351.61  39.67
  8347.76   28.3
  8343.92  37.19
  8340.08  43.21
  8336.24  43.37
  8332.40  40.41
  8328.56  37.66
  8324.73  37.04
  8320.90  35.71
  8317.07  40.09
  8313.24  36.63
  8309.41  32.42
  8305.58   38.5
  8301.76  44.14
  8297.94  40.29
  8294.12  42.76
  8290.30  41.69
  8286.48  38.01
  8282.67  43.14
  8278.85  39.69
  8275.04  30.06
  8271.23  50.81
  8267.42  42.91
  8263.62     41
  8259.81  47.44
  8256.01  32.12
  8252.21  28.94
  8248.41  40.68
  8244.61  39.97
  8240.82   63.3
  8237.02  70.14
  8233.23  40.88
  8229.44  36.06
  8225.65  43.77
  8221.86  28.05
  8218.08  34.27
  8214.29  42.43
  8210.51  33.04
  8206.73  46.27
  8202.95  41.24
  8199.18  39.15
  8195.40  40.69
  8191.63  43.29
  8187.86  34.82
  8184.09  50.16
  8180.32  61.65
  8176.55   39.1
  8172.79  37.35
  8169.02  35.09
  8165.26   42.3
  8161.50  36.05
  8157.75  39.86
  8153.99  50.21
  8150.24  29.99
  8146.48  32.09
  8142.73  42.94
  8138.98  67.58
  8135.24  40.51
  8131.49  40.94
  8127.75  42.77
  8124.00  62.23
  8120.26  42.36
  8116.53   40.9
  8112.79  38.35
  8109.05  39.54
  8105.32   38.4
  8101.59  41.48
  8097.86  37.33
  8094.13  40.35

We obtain 0.97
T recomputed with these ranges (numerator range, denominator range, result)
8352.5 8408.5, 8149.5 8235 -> 1.06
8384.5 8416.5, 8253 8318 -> 1.08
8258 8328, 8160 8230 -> 1.02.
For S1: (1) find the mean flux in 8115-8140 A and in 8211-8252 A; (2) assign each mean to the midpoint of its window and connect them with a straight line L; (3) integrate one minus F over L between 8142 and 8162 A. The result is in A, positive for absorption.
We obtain 3.5 A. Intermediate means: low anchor 47.6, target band 38.4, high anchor 43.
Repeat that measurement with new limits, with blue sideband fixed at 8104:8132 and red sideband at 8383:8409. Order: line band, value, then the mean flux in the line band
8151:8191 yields 0.9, 42.3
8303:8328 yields 3.4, 37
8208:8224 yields 3.0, 35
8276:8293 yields 1.1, 40.1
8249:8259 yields 2.2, 33.7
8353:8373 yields 1.6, 39.3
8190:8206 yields 0.6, 41.4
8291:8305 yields 0.3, 42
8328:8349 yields 2.0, 38.7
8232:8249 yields -3.6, 52.2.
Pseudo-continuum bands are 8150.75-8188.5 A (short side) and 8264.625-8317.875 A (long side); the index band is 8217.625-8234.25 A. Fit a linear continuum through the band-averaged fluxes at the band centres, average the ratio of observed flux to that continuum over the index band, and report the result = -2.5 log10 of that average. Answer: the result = 0.13 mag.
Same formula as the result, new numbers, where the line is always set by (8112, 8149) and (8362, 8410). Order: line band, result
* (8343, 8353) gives 0.21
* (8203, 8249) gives 0.01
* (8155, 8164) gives 0.13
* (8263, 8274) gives -0.03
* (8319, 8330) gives 0.15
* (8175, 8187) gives -0.12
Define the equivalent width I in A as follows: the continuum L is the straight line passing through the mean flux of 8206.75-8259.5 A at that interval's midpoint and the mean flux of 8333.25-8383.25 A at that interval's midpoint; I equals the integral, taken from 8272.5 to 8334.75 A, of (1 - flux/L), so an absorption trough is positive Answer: 2.10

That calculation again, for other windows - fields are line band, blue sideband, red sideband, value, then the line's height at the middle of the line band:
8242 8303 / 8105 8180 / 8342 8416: 0.9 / 41.1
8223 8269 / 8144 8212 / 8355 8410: -3.1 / 40.9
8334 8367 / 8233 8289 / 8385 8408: 2.8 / 42.9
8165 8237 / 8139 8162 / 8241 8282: -0.8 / 40.8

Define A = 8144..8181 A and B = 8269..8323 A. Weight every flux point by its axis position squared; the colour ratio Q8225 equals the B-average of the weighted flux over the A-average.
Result 1.0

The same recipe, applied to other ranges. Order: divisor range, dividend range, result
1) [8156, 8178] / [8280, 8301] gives 1.11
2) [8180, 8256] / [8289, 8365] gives 0.95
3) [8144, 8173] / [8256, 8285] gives 1.12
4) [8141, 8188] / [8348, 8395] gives 1.02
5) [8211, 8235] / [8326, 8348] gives 1.08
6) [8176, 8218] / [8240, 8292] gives 0.98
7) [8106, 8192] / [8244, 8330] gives 0.94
